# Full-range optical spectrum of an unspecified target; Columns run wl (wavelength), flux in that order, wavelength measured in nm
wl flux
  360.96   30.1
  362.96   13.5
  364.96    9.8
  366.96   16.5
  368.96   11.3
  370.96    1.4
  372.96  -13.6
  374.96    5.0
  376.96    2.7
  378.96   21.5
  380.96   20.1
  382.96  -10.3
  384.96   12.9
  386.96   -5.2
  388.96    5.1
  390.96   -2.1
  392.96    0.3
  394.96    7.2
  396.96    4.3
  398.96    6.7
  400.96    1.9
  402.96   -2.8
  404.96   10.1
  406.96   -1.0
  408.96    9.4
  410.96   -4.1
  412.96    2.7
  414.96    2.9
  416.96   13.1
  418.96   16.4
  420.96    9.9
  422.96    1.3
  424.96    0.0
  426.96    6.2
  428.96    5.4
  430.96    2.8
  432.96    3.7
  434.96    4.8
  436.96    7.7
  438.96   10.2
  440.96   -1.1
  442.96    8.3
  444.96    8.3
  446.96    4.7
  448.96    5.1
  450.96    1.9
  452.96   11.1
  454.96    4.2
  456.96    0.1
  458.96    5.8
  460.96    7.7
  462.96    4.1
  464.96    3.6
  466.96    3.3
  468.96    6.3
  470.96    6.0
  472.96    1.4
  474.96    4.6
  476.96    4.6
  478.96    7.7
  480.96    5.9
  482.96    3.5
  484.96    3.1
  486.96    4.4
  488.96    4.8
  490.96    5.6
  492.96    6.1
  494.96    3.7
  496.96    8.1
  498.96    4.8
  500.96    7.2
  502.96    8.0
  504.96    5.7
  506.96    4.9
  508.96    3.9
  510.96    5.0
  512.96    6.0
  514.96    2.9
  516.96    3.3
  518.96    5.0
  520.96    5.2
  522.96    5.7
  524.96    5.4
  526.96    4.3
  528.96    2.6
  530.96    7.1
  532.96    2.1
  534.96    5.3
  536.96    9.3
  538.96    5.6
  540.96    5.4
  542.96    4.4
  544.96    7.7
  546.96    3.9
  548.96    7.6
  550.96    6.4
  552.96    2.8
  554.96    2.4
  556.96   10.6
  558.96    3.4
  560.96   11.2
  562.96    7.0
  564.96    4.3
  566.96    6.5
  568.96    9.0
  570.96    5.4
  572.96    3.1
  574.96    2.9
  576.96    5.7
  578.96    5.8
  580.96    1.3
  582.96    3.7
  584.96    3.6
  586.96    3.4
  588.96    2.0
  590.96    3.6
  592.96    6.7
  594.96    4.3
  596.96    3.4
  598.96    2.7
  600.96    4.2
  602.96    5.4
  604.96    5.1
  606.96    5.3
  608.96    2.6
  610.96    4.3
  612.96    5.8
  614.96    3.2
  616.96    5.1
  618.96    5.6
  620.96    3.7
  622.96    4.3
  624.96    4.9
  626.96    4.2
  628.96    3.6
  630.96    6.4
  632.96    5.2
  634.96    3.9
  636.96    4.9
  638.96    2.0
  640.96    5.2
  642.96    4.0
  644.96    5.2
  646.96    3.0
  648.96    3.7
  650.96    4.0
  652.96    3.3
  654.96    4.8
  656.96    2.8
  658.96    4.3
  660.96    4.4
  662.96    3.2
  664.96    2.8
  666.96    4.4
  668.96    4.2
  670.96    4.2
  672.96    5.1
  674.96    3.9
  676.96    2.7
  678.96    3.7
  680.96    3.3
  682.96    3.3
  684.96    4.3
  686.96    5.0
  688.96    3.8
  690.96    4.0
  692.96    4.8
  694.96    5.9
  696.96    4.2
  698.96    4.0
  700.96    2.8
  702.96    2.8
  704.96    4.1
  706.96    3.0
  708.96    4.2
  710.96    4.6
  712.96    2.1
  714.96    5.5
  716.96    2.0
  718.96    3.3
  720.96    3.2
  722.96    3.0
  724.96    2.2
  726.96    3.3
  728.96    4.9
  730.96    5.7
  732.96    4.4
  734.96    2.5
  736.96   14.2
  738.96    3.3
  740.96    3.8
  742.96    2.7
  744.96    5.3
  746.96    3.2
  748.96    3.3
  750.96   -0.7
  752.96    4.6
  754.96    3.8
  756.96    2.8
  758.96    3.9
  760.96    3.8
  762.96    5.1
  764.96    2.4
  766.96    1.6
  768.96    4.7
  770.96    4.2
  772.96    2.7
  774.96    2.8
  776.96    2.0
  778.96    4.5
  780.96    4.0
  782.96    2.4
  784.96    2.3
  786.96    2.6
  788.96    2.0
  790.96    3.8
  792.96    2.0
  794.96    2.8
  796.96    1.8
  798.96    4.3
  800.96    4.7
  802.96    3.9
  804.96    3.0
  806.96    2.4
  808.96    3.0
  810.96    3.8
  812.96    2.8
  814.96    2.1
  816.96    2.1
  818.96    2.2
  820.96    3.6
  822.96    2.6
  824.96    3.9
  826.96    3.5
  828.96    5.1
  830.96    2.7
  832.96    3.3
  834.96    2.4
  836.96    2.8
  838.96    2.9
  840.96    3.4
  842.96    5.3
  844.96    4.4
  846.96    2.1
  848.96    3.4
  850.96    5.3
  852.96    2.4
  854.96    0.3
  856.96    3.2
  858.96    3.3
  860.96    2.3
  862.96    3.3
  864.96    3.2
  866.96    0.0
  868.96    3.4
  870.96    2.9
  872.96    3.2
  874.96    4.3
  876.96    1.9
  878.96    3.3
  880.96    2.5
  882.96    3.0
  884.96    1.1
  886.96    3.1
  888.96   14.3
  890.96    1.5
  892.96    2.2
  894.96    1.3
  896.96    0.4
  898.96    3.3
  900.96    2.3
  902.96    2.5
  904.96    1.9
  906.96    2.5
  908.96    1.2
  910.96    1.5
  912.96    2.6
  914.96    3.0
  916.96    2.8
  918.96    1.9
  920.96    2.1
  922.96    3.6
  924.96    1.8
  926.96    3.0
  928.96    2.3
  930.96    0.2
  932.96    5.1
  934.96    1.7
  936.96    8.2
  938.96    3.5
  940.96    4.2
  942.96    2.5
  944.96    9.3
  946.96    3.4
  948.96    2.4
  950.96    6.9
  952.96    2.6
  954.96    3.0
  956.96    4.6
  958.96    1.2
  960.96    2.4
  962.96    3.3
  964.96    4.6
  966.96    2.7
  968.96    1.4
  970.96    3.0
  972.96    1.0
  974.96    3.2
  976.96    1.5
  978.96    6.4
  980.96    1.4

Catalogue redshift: 0.12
